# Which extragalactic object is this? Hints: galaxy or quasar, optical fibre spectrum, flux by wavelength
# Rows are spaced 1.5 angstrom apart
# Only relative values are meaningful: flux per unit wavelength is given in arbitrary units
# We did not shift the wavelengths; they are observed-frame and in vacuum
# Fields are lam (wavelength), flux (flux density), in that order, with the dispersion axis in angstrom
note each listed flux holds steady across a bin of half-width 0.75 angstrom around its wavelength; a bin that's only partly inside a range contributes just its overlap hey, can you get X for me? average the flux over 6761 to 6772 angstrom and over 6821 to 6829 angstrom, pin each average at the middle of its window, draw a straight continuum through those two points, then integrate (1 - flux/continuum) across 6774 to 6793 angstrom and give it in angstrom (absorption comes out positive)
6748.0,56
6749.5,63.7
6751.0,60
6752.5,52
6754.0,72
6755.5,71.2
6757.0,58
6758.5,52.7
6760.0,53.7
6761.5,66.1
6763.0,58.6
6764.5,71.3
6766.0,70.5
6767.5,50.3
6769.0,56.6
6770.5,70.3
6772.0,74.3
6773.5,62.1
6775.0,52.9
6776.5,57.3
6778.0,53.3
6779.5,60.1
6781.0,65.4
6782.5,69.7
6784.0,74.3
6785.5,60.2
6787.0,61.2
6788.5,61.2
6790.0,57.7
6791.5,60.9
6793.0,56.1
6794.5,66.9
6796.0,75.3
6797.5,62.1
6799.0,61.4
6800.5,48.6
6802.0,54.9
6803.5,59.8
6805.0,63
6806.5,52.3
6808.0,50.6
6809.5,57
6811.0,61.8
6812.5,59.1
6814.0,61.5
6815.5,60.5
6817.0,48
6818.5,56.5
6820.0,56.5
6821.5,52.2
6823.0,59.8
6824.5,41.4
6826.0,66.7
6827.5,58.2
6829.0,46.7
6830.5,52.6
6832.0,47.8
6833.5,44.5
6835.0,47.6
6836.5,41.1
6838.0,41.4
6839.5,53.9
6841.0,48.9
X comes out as 0.12 angstrom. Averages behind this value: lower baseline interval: 64.1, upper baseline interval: 54.9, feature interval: 61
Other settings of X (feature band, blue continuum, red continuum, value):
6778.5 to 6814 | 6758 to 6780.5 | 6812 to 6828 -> -1.4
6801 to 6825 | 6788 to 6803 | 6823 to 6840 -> -0.3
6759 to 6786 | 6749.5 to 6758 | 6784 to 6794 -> -0.4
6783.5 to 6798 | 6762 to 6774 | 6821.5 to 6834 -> -0.9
